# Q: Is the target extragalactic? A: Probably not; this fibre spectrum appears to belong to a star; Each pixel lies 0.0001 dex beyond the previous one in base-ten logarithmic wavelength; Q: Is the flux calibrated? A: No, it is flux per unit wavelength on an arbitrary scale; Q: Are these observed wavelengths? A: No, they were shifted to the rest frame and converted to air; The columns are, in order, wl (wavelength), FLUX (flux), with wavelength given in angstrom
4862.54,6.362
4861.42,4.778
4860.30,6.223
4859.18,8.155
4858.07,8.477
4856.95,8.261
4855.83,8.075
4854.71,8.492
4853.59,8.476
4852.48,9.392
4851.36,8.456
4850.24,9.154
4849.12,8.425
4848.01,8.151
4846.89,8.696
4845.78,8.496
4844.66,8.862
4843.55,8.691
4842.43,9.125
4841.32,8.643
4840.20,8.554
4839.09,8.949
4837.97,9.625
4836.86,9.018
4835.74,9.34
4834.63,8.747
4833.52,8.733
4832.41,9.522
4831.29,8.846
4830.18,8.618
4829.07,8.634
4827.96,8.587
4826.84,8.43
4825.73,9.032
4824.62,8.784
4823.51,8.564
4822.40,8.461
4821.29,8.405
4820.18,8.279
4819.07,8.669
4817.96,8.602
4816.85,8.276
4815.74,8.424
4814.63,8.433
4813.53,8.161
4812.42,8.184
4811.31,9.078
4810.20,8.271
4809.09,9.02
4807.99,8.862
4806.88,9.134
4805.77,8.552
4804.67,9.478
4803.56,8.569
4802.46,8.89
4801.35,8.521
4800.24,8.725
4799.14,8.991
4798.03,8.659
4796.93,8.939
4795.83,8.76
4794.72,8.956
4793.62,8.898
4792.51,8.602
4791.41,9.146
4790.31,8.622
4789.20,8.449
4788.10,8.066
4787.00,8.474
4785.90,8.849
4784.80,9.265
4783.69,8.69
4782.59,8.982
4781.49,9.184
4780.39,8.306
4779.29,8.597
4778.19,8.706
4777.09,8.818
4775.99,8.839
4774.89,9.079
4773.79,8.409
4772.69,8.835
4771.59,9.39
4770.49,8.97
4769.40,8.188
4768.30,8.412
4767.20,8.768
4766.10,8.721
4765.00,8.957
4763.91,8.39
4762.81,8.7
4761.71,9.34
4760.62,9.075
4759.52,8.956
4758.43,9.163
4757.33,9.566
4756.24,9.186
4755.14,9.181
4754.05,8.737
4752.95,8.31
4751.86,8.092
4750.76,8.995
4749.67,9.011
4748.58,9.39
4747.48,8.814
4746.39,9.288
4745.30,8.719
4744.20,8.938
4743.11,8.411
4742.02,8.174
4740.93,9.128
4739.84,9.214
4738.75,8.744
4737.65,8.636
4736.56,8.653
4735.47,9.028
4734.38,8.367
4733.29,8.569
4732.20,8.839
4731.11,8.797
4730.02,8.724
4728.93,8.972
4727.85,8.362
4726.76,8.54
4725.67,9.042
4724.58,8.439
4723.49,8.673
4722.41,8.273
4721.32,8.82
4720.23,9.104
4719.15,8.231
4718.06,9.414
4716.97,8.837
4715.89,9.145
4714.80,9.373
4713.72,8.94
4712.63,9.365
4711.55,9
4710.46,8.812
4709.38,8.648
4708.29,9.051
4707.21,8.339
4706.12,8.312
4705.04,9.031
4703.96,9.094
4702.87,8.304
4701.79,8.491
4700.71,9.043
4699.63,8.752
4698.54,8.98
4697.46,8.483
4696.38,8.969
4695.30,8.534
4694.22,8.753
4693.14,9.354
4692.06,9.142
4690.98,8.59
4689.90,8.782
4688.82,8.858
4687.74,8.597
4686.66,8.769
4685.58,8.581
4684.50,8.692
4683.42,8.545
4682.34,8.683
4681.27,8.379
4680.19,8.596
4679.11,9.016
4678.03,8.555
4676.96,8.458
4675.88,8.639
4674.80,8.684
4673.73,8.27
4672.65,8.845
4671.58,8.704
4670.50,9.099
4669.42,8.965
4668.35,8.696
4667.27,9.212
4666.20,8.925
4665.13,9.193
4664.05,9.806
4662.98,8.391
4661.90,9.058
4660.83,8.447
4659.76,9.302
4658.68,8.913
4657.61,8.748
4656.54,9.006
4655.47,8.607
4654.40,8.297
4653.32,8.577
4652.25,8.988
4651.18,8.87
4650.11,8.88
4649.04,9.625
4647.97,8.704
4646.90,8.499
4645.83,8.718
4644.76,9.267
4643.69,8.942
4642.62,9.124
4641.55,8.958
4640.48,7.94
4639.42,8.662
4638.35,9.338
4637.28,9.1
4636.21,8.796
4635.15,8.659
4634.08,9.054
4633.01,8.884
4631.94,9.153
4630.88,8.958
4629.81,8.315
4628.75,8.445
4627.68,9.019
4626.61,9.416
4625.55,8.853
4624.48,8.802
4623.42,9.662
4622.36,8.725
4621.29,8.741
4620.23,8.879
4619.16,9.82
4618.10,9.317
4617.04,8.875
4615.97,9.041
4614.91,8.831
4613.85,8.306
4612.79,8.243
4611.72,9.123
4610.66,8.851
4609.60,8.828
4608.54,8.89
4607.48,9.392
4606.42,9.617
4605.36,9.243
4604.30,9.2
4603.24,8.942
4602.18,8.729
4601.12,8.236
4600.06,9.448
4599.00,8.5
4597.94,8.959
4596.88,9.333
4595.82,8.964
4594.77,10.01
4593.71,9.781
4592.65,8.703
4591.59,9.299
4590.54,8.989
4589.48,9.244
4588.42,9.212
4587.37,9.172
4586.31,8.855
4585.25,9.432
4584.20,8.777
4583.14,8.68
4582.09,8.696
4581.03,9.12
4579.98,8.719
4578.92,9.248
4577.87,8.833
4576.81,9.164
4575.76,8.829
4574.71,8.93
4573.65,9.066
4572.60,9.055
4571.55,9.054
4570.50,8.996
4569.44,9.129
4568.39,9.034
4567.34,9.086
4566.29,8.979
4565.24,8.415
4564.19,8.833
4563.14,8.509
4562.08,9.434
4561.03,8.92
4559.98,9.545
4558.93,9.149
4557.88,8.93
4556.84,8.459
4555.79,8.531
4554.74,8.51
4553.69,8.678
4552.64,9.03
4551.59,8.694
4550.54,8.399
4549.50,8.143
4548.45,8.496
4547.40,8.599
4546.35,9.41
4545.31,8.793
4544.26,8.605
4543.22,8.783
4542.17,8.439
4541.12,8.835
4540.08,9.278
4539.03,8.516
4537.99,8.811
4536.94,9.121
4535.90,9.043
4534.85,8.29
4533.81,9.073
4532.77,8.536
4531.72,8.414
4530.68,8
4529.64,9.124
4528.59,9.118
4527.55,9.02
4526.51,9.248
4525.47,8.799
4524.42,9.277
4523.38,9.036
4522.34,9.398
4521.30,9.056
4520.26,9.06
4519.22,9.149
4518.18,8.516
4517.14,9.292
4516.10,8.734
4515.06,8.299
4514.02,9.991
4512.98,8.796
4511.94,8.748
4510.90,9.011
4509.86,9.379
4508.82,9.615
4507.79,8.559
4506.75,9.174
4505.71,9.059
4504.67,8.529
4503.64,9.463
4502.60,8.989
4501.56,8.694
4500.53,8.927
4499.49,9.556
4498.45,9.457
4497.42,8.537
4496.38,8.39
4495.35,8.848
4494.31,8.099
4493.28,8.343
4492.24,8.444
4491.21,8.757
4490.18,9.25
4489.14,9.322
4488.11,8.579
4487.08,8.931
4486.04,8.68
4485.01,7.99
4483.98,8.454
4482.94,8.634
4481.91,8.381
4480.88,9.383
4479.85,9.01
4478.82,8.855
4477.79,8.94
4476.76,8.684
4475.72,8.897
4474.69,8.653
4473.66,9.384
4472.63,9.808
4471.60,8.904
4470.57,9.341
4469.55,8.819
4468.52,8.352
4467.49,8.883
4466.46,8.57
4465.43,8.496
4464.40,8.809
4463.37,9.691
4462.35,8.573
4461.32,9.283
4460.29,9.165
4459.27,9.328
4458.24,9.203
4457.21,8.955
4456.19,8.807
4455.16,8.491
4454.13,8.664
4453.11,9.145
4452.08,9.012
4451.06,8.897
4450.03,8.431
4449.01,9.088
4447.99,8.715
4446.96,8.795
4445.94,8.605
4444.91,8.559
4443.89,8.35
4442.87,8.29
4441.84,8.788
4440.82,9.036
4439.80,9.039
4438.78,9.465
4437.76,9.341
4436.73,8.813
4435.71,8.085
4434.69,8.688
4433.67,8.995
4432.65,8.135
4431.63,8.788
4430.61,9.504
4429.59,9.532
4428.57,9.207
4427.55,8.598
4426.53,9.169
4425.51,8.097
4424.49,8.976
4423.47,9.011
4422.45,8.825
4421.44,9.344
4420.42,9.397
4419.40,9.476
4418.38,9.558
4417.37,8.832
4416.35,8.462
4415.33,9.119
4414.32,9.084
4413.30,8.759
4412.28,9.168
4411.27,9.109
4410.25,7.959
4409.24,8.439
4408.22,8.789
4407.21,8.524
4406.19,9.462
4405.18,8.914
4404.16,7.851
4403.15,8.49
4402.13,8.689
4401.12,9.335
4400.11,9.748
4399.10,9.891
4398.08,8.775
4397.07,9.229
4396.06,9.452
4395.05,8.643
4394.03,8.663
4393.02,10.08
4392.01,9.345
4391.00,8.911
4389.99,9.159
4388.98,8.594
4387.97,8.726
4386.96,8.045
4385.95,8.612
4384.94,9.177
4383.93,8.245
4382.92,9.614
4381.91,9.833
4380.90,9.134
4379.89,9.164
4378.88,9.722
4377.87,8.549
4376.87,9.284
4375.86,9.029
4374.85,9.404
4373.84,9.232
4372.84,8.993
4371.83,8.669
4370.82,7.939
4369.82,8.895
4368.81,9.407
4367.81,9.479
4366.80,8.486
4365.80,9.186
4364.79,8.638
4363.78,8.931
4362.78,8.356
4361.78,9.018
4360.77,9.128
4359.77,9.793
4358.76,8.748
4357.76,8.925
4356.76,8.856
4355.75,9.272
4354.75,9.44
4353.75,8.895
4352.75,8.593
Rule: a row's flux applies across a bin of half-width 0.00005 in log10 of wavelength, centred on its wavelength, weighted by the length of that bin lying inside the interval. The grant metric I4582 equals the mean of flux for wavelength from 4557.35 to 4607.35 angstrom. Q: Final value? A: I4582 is 9.05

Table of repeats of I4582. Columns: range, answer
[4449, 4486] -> 8.88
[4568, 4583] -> 8.98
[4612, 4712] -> 8.83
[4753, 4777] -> 8.88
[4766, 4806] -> 8.77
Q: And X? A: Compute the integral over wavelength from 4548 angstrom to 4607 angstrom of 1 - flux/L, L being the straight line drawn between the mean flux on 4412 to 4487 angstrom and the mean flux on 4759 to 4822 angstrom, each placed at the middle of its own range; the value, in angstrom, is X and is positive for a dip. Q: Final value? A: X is -0.9 angstrom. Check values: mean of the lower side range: 8.89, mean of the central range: 8.96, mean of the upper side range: 8.73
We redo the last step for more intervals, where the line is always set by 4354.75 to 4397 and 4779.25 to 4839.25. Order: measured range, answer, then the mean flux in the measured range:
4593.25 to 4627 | -0.7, 9.05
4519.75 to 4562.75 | 0.3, 8.84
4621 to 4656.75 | -0.1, 8.87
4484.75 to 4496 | 0.3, 8.67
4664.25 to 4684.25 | 0.1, 8.76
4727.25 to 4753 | 0.1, 8.77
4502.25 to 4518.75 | -0.1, 9.01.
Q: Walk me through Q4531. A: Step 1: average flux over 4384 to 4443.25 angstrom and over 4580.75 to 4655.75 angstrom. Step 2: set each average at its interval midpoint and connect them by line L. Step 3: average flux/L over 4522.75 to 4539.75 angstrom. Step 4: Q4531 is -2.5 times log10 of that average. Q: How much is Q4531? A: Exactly 0.01 mag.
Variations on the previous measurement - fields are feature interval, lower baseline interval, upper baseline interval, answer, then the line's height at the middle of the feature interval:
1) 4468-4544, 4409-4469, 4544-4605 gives 0.00 mag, 8.91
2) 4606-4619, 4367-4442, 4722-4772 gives -0.01 mag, 8.87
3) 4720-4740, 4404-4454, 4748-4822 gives 0.01 mag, 8.78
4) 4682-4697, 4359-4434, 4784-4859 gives 0.00 mag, 8.79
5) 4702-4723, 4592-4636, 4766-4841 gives 0.00 mag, 8.86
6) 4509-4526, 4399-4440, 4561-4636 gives -0.01 mag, 8.97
